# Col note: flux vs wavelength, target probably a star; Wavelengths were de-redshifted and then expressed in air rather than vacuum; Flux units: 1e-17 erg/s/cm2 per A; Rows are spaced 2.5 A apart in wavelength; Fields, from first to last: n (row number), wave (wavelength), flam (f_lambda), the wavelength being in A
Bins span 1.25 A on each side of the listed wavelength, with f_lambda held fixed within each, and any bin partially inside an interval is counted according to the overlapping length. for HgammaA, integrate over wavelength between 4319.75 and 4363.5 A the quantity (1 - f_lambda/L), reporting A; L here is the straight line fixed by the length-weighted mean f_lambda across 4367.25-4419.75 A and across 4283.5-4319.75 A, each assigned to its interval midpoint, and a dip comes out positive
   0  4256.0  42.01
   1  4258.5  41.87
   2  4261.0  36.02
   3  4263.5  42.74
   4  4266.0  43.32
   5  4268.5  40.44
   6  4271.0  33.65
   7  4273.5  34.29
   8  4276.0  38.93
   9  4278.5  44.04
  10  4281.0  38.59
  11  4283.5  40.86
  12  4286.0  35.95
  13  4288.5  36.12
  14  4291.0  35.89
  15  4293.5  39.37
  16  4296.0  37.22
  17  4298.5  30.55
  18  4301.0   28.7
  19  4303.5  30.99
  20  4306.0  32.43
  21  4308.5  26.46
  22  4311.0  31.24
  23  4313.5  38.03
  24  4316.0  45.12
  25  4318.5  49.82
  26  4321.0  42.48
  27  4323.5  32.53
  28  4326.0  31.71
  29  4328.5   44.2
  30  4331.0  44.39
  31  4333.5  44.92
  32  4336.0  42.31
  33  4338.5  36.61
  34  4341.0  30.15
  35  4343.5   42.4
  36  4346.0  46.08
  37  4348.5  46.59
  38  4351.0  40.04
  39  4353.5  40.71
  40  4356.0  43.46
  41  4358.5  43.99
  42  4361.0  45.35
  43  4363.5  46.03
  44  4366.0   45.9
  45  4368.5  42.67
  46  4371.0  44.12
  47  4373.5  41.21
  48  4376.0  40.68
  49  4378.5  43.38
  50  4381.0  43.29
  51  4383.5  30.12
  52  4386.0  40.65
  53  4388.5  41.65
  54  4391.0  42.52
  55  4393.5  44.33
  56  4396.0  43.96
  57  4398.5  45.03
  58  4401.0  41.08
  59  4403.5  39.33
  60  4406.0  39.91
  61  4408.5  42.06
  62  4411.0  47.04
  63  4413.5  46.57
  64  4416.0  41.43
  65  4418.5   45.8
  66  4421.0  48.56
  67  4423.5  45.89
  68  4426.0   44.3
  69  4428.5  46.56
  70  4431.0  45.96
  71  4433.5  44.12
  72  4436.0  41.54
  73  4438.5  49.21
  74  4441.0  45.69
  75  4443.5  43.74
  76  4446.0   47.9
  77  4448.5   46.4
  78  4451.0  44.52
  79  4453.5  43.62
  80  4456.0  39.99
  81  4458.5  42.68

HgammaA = -3.0 A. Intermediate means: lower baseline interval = 35.7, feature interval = 41.2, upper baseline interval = 42.2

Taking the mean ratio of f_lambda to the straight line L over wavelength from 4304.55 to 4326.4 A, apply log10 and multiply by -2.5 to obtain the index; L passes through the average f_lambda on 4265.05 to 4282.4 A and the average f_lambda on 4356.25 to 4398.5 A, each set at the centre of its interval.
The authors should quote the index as 0.10 mag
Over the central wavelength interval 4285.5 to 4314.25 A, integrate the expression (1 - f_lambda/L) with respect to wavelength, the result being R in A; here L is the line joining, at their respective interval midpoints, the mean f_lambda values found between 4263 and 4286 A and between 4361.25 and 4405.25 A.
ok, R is 4.71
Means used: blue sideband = 39.3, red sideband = 42.2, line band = 33.4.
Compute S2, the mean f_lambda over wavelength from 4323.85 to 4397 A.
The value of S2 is 41.7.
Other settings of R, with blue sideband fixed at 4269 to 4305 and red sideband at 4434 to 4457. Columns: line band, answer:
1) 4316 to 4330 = -0.9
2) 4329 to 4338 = -1.1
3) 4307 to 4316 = 0.9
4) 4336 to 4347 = 0.0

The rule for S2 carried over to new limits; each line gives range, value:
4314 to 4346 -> 40.7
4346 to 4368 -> 44.1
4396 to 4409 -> 41.7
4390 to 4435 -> 44.1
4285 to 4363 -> 38.7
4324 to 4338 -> 40.8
